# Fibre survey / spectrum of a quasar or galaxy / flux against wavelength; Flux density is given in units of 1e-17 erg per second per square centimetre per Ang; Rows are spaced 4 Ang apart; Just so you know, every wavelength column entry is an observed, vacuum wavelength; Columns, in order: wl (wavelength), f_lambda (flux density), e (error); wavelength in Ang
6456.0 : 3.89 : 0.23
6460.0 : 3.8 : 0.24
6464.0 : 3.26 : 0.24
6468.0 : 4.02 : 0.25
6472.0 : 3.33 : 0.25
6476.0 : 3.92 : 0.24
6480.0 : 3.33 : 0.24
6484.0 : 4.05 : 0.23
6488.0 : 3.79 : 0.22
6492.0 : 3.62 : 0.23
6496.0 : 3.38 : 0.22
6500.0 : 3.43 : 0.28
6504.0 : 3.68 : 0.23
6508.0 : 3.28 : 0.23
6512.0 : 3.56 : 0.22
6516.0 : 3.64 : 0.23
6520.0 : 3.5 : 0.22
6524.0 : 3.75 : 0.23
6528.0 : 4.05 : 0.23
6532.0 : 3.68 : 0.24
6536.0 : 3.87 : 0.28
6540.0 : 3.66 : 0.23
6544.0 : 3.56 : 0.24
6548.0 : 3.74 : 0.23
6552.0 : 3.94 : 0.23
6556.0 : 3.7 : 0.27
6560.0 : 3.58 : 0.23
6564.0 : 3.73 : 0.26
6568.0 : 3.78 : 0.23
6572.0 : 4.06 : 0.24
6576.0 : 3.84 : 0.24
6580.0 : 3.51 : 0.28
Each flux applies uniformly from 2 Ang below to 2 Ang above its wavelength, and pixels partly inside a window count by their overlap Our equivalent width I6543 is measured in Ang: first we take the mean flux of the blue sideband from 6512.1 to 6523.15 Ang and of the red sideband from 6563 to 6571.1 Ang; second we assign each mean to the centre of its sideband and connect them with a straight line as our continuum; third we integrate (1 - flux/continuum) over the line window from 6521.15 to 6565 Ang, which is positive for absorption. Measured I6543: -0.6 Ang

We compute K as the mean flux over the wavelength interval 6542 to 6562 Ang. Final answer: 3.7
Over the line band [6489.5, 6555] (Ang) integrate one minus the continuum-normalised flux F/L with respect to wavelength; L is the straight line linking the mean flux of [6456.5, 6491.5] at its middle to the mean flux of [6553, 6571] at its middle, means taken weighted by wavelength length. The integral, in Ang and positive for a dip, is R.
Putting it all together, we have 1.2 Ang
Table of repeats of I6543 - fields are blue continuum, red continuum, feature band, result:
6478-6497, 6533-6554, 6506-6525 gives 0.8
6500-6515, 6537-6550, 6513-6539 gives -1.1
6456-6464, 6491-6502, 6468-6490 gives -0.9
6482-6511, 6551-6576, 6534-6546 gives 0.1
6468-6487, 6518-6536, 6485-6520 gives 1.6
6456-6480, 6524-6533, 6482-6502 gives 0.4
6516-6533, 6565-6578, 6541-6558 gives 0.4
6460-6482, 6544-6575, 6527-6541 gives -0.3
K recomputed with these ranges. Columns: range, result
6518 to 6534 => 3.75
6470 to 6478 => 3.62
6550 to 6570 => 3.75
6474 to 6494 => 3.74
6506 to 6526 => 3.55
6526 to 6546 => 3.76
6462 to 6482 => 3.57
